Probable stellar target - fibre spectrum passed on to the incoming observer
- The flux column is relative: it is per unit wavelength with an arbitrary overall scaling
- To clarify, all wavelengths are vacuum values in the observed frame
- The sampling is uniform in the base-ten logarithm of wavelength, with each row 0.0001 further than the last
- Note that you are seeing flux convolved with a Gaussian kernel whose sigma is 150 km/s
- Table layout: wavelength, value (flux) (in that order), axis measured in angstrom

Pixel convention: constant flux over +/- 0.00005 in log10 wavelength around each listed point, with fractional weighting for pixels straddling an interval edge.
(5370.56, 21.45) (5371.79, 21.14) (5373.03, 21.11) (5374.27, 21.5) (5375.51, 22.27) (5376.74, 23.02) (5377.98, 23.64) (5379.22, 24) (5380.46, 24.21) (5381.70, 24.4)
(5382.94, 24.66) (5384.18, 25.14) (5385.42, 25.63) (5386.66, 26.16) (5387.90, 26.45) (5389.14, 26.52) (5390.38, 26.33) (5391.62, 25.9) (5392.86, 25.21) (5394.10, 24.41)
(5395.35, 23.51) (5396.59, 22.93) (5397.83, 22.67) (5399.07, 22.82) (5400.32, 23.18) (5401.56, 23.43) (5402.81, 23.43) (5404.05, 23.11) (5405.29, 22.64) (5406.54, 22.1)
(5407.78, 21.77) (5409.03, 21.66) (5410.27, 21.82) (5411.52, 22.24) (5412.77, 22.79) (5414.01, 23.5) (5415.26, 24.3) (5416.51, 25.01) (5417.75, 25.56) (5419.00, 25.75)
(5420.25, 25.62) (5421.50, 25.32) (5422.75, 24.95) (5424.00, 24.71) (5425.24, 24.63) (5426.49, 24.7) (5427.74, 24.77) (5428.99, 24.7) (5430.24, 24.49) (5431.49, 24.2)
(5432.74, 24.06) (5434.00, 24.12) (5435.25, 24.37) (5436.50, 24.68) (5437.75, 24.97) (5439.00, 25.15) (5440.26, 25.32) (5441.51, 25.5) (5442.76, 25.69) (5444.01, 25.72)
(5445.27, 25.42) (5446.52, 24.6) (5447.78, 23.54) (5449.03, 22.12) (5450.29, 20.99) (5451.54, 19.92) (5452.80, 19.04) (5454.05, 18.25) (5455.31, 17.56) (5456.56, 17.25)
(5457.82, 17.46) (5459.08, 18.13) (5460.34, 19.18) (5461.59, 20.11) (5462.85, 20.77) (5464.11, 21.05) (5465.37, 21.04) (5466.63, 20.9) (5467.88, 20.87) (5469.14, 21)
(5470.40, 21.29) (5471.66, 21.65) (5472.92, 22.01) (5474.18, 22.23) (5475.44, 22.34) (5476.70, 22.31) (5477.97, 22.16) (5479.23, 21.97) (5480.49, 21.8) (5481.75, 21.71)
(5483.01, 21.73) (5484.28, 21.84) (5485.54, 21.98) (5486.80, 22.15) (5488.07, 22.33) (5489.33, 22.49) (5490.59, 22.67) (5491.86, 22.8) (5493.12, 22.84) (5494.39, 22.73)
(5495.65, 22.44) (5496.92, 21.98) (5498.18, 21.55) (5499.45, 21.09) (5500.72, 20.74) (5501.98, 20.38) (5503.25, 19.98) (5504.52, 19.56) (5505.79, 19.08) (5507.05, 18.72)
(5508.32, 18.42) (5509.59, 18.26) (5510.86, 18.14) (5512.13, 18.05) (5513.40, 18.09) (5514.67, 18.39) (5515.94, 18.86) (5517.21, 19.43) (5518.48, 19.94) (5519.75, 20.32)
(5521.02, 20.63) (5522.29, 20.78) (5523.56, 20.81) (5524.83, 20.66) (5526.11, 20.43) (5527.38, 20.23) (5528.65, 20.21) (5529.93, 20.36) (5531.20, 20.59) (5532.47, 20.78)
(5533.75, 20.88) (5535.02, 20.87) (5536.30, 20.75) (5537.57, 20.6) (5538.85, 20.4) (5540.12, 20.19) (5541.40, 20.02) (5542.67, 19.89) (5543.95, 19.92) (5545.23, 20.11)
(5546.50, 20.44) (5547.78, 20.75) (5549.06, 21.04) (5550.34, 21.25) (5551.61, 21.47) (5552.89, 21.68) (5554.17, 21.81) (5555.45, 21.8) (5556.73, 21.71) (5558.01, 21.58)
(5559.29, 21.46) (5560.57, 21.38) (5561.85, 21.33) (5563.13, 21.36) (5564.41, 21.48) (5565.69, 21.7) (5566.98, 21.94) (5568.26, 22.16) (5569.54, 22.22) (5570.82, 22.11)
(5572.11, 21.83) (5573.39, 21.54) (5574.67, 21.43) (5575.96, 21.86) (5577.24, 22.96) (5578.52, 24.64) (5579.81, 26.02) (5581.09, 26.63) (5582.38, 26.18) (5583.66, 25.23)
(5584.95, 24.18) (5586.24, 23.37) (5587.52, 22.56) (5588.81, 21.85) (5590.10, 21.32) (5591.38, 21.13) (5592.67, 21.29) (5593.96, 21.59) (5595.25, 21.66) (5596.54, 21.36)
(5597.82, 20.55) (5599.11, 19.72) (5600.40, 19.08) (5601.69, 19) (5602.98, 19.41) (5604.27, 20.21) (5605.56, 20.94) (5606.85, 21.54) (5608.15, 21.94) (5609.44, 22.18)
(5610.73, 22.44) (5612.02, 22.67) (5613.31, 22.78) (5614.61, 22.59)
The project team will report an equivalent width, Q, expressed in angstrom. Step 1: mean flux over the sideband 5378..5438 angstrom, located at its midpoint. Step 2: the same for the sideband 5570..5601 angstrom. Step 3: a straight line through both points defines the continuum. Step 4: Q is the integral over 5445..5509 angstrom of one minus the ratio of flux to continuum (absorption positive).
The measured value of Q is 6.75 angstrom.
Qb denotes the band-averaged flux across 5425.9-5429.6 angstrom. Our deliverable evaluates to 24.7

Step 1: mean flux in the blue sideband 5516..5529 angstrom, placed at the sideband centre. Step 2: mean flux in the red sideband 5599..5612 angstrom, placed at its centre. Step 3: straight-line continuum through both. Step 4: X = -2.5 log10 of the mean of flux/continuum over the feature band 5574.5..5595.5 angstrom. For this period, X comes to -0.128 mag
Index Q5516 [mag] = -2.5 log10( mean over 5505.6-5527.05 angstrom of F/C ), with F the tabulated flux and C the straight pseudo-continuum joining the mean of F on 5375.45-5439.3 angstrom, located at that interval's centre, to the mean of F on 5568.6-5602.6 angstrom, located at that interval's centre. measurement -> 0.19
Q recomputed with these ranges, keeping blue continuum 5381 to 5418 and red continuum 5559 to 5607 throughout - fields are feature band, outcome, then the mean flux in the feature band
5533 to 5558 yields 1.8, 20.8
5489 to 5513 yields 2.4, 20.6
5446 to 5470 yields 3.2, 20.2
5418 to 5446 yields -1.6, 25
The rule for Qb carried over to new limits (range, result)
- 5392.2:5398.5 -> 23.8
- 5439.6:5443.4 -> 25.5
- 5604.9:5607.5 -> 21.2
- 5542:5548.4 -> 20.2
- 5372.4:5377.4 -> 22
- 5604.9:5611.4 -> 21.8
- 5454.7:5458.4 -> 17.4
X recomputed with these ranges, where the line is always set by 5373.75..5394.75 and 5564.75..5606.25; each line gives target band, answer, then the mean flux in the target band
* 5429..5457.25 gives 0.04 mag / 23.1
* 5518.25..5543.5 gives 0.12 mag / 20.5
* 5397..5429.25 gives 0.03 mag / 23.7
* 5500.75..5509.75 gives 0.19 mag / 19.4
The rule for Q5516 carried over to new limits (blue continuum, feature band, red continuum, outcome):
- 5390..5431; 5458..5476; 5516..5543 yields 0.07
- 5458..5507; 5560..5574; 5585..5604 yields -0.03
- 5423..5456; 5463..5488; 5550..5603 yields 0.07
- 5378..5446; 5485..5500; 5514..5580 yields 0.01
